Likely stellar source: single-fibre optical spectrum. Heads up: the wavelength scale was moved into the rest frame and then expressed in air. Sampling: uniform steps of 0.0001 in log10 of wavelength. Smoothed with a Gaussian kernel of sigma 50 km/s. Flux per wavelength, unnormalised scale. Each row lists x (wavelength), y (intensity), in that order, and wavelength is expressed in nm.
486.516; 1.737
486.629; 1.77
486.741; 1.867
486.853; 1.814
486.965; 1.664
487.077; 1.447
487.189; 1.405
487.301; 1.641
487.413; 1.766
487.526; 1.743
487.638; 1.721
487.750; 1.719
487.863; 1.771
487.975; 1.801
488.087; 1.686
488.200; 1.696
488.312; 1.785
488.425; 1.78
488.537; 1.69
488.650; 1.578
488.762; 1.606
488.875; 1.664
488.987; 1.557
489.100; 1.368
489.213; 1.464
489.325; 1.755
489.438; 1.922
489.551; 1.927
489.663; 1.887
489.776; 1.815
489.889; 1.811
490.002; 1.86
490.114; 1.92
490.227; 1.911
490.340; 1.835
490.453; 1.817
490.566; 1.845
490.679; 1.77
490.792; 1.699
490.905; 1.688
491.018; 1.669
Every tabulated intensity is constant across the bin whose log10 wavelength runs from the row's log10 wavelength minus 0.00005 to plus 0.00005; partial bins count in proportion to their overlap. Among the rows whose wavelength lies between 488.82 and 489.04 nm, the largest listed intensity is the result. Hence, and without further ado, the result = 1.664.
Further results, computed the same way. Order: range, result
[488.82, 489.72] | 1.927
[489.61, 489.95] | 1.887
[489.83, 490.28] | 1.92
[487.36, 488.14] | 1.801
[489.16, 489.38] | 1.755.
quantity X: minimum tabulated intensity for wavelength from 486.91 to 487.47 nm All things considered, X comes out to 1.405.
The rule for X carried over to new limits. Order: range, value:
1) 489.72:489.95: 1.811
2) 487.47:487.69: 1.721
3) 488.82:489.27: 1.368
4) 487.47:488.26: 1.686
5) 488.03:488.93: 1.578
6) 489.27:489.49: 1.755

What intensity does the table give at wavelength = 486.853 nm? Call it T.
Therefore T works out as 1.814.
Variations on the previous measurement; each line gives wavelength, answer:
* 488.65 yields 1.578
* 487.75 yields 1.719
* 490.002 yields 1.86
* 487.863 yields 1.771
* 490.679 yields 1.77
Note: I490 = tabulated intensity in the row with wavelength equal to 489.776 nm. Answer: 1.815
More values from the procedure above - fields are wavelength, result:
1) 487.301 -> 1.641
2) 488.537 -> 1.69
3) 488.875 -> 1.664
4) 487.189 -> 1.405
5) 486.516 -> 1.737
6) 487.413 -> 1.766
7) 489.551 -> 1.927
